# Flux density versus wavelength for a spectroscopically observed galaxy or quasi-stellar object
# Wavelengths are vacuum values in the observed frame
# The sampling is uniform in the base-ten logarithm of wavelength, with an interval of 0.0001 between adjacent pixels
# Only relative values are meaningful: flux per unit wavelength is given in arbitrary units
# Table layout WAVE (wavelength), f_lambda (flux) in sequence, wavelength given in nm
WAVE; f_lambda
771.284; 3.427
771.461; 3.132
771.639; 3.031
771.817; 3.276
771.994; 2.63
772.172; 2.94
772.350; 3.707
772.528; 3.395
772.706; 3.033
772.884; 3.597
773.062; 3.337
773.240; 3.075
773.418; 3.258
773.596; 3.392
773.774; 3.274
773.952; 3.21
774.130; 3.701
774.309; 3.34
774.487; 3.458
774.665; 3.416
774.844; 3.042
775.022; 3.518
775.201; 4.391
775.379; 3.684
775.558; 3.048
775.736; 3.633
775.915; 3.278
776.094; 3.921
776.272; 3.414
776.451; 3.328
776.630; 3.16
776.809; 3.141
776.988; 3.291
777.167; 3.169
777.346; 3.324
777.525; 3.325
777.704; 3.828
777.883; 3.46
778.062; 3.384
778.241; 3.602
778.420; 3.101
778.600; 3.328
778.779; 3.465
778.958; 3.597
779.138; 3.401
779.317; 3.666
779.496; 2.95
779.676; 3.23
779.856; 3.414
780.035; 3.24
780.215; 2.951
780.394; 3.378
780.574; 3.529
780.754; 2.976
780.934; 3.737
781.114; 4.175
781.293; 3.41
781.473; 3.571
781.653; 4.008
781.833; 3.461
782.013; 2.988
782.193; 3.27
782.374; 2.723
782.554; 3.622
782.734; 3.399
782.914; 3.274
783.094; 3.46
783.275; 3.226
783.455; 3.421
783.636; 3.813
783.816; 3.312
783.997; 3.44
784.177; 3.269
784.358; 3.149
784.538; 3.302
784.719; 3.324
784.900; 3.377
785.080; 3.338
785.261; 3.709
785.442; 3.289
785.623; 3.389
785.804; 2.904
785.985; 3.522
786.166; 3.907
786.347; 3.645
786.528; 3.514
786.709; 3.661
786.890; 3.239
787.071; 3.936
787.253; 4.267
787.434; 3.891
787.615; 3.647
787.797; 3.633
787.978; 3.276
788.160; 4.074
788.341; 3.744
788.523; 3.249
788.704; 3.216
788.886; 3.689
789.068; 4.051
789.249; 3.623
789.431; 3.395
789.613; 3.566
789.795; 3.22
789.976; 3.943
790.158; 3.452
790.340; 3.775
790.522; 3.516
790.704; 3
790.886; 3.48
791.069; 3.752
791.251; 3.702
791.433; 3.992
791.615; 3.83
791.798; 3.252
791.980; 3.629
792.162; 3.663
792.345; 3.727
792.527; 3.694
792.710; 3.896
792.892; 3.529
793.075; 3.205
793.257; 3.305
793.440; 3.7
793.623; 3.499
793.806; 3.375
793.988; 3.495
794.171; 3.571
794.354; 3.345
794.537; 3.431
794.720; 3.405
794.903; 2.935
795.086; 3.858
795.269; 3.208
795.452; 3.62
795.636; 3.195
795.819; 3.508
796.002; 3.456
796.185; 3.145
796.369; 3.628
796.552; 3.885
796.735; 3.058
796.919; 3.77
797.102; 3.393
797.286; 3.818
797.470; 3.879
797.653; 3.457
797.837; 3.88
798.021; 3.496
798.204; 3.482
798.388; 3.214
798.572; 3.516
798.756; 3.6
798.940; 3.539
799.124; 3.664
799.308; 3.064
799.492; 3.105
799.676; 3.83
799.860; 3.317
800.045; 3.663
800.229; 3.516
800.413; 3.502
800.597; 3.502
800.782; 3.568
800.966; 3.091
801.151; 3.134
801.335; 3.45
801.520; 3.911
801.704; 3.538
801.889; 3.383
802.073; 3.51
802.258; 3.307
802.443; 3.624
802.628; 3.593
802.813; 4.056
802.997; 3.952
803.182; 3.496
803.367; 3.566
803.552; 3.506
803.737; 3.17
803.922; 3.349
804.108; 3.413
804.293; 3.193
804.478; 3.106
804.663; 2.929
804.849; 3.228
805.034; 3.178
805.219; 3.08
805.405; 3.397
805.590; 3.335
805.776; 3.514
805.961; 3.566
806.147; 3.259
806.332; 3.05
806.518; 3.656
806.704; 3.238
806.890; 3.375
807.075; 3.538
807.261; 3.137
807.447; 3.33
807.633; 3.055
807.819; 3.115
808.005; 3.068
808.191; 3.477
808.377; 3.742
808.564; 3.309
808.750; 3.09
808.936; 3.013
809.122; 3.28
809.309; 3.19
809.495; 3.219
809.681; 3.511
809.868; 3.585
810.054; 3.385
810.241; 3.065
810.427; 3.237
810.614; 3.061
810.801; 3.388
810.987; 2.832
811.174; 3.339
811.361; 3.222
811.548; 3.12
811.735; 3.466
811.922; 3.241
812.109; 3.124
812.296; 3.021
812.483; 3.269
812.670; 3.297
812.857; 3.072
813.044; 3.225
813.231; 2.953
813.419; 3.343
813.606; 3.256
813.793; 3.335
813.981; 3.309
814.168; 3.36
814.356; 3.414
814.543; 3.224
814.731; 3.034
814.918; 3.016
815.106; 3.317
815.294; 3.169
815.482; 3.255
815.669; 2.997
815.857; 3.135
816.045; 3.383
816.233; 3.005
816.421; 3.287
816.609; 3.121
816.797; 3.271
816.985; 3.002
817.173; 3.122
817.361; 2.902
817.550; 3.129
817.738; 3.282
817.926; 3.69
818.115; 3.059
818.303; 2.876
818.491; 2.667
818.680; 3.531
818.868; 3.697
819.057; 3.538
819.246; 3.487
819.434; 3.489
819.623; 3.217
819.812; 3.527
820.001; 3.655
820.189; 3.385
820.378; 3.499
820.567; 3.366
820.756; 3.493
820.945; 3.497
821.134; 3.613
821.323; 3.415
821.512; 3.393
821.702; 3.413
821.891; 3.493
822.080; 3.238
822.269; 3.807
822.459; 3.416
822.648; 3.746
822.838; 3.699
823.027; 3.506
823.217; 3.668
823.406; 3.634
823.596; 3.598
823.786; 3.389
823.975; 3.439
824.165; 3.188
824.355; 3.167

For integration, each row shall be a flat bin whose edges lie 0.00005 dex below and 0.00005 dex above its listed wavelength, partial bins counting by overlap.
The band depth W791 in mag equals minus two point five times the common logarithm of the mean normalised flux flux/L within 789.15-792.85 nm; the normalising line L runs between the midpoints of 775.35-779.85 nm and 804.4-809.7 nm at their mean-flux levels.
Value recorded -0.09 mag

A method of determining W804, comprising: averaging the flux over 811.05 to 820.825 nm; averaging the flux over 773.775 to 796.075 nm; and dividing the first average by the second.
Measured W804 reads 0.9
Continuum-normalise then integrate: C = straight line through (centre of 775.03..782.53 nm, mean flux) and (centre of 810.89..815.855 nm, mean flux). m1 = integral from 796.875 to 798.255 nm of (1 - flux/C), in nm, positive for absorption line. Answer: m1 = -0.146 nm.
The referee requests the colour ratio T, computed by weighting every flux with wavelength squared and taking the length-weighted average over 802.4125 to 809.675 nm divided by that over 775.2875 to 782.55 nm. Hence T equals 1.06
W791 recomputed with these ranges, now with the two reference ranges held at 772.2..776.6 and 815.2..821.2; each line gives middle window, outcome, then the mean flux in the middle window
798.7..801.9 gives -0.04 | 3.47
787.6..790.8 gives -0.06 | 3.56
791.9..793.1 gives -0.08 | 3.64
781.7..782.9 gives 0.04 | 3.27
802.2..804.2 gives -0.07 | 3.55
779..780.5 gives 0.04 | 3.29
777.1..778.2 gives 0.00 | 3.43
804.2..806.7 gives 0.02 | 3.27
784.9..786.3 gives -0.02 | 3.44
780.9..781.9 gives -0.10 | 3.73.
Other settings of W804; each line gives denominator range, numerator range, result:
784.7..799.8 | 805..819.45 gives 0.92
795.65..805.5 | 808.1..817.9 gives 0.93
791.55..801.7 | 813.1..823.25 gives 0.95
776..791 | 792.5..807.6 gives 1.00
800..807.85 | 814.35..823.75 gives 0.99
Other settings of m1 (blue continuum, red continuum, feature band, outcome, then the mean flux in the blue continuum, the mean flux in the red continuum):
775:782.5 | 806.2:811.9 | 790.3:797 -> -0.337 nm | 3.42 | 3.27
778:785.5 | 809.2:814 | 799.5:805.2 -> -0.282 nm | 3.39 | 3.23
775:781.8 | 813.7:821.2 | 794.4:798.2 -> -0.143 nm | 3.45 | 3.28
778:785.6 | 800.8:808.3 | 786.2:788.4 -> -0.215 nm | 3.39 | 3.37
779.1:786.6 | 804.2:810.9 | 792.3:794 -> -0.098 nm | 3.4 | 3.28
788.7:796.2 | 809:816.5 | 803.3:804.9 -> 0.040 nm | 3.53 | 3.22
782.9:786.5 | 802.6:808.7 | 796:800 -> -0.160 nm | 3.41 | 3.36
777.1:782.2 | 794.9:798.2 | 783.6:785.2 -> 0.040 nm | 3.42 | 3.53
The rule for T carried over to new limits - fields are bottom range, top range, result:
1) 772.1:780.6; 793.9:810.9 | 1.08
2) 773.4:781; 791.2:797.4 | 1.08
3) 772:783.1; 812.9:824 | 1.09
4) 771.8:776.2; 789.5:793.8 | 1.10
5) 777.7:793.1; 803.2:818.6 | 0.98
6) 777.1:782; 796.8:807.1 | 1.07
